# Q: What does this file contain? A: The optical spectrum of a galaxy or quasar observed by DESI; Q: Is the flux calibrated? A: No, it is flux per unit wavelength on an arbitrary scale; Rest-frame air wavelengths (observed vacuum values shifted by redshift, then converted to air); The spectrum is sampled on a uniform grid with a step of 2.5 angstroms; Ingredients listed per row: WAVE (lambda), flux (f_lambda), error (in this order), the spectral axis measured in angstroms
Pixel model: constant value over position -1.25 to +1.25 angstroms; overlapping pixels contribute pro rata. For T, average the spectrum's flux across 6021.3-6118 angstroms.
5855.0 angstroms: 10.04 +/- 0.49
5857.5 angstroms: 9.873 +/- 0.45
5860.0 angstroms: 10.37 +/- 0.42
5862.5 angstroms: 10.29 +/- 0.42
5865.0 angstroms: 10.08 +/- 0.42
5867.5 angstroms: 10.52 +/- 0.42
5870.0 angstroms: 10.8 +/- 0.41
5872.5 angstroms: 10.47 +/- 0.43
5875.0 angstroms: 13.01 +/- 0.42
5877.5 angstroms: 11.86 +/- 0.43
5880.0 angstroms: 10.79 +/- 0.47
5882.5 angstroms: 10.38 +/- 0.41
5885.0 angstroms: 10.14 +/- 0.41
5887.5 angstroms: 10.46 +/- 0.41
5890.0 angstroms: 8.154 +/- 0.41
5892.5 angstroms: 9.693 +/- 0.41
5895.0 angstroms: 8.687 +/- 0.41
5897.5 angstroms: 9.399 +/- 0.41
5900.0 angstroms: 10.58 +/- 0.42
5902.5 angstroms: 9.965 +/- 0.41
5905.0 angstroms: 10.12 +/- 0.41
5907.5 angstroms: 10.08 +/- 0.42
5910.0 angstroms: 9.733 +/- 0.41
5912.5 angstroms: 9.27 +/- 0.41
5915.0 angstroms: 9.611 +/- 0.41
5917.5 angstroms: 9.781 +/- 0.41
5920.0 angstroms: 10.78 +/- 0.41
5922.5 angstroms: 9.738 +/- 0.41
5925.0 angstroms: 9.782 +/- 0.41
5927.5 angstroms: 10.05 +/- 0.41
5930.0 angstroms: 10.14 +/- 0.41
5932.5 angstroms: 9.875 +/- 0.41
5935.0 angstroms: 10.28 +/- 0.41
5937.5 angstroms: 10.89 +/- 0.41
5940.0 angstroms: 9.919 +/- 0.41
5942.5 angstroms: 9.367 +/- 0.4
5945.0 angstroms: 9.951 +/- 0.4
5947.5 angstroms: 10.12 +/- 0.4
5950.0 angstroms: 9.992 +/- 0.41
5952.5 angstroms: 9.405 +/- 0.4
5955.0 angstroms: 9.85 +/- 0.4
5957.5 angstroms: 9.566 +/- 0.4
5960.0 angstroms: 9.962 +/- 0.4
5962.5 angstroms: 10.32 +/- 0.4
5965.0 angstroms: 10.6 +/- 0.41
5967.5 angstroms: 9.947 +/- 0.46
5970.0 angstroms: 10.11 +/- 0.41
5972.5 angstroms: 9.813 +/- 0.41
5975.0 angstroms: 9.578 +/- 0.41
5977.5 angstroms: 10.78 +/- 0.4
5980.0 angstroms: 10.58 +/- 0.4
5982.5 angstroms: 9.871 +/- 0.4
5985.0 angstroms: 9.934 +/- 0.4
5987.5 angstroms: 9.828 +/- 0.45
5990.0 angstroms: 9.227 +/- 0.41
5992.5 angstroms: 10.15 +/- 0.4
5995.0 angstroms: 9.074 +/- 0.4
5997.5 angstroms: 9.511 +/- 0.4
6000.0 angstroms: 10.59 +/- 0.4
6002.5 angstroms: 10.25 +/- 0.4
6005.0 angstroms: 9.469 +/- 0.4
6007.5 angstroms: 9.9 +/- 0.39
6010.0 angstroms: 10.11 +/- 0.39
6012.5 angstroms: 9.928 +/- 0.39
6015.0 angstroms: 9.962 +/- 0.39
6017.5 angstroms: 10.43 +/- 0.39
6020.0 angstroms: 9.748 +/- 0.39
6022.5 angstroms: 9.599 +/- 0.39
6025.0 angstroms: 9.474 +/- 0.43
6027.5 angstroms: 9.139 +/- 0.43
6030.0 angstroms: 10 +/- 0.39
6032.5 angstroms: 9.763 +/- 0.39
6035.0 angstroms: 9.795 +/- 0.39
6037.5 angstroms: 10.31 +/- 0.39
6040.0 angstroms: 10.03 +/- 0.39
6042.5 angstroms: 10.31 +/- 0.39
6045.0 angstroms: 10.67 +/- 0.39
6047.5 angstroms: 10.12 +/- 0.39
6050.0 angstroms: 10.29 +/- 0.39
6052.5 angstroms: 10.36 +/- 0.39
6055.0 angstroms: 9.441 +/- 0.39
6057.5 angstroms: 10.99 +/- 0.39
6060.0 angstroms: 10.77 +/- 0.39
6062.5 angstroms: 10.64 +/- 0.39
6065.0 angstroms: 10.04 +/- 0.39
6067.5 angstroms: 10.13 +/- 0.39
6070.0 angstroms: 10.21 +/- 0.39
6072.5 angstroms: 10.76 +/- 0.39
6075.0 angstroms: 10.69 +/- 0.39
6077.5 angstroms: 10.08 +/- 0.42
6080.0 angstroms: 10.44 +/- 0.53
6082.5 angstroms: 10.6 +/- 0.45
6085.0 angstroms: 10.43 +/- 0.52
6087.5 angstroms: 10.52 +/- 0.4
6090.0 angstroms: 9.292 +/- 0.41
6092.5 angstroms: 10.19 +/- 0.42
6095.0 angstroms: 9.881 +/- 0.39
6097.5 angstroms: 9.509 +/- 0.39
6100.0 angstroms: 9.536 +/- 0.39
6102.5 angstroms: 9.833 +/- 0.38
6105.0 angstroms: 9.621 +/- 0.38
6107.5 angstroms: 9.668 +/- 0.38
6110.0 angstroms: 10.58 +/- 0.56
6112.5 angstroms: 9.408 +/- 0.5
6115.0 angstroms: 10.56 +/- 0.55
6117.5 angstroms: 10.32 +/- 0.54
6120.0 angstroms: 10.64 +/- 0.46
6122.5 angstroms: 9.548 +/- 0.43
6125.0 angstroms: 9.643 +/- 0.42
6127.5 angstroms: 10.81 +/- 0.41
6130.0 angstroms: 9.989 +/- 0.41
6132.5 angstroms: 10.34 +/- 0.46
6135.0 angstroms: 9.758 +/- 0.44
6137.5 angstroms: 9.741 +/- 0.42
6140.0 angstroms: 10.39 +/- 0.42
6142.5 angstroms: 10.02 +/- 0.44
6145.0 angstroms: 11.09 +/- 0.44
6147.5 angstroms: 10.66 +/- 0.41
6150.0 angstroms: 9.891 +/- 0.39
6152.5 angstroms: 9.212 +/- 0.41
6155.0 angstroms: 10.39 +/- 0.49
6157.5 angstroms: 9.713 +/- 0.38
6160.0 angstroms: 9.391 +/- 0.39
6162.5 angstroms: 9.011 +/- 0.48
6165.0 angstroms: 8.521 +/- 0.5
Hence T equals 10.1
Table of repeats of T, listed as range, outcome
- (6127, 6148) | 10.3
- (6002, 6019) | 9.99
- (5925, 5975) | 9.99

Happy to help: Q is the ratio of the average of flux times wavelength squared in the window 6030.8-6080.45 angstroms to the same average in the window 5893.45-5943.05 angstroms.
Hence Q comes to 1.09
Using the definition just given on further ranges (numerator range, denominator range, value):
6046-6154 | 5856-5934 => 1.07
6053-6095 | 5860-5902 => 1.07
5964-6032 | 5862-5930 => 1.01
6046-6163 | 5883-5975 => 1.08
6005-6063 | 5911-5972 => 1.04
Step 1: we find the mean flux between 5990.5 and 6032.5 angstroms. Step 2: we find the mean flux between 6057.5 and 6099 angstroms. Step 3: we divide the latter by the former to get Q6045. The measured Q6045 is 1.0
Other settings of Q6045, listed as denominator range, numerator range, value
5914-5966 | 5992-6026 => 0.99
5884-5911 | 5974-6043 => 1.02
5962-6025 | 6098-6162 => 1.01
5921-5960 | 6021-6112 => 1.02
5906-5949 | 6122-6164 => 1.00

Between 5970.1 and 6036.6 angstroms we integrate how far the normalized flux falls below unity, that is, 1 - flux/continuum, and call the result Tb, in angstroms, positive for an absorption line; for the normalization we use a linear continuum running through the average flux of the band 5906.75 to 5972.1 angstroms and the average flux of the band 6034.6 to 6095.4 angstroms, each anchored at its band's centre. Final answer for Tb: 1.7 angstroms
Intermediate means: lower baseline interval 9.96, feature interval 9.87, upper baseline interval 10.3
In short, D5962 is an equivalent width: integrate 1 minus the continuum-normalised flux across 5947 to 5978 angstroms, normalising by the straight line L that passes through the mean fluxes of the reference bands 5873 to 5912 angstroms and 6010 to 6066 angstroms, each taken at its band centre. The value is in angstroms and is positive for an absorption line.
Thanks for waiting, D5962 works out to 0.5 angstroms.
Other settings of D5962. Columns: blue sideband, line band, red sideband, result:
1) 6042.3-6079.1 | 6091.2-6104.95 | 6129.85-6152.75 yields 0.66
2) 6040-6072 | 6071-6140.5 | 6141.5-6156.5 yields 1.13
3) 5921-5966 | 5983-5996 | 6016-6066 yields 0.48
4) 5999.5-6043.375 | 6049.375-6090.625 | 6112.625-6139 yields -1.42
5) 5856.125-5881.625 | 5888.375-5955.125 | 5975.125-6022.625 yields 3.96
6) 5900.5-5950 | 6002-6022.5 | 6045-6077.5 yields 0.58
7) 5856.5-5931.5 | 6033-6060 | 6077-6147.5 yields -0.35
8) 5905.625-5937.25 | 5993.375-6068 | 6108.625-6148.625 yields 0.50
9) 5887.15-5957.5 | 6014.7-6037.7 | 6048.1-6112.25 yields 0.59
